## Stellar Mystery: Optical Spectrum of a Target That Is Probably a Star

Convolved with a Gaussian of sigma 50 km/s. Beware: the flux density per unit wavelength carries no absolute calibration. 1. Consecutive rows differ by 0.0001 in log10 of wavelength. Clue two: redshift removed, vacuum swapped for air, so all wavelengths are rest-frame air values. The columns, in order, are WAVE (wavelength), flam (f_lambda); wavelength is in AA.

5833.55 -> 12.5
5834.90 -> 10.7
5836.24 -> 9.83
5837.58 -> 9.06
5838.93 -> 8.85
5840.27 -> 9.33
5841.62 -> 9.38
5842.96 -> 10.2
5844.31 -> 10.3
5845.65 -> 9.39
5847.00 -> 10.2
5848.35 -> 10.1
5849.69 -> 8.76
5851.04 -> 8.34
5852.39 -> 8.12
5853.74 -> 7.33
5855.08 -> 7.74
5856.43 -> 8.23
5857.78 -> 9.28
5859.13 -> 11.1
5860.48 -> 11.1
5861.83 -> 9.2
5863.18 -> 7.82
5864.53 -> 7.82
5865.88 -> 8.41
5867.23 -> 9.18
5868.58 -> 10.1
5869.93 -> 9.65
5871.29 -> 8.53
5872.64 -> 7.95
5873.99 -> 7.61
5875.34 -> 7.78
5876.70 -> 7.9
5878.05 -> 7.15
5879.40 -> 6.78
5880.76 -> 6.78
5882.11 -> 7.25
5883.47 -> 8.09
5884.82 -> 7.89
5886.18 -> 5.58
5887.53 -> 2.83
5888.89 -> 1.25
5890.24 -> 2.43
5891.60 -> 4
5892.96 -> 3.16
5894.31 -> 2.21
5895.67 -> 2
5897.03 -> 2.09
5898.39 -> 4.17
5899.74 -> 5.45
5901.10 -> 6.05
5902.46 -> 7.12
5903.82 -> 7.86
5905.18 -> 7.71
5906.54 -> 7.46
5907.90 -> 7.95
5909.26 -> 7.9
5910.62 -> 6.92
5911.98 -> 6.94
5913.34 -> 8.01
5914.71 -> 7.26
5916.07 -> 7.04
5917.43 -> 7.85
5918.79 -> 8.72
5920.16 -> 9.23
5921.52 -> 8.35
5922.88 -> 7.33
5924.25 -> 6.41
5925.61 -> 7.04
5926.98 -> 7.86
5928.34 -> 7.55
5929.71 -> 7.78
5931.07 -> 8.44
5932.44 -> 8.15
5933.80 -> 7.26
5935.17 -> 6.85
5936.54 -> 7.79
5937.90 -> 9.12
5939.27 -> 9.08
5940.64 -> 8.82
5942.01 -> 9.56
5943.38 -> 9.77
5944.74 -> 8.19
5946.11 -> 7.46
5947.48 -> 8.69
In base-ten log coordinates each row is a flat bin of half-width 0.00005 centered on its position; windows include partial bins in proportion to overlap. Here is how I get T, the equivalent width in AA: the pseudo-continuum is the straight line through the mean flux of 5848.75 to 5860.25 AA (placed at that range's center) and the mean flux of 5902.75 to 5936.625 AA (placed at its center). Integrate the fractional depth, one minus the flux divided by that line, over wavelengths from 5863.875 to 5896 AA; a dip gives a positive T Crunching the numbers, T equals 7.6 AA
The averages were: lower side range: 8.75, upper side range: 7.66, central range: 6.39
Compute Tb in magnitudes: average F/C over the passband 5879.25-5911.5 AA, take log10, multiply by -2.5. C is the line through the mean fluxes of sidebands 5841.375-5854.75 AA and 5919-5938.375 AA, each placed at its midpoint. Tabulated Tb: 0.46 mag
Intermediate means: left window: 9.17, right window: 7.81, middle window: 5.44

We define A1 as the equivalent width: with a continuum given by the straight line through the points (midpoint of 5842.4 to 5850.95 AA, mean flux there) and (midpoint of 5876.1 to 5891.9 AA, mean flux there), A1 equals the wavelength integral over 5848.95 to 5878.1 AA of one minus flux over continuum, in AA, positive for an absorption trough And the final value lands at -3.0 AA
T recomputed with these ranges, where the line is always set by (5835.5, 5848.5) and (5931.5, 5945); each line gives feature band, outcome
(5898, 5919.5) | 4.0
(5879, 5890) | 4.2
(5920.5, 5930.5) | 1.3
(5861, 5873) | 0.7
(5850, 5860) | 0.9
